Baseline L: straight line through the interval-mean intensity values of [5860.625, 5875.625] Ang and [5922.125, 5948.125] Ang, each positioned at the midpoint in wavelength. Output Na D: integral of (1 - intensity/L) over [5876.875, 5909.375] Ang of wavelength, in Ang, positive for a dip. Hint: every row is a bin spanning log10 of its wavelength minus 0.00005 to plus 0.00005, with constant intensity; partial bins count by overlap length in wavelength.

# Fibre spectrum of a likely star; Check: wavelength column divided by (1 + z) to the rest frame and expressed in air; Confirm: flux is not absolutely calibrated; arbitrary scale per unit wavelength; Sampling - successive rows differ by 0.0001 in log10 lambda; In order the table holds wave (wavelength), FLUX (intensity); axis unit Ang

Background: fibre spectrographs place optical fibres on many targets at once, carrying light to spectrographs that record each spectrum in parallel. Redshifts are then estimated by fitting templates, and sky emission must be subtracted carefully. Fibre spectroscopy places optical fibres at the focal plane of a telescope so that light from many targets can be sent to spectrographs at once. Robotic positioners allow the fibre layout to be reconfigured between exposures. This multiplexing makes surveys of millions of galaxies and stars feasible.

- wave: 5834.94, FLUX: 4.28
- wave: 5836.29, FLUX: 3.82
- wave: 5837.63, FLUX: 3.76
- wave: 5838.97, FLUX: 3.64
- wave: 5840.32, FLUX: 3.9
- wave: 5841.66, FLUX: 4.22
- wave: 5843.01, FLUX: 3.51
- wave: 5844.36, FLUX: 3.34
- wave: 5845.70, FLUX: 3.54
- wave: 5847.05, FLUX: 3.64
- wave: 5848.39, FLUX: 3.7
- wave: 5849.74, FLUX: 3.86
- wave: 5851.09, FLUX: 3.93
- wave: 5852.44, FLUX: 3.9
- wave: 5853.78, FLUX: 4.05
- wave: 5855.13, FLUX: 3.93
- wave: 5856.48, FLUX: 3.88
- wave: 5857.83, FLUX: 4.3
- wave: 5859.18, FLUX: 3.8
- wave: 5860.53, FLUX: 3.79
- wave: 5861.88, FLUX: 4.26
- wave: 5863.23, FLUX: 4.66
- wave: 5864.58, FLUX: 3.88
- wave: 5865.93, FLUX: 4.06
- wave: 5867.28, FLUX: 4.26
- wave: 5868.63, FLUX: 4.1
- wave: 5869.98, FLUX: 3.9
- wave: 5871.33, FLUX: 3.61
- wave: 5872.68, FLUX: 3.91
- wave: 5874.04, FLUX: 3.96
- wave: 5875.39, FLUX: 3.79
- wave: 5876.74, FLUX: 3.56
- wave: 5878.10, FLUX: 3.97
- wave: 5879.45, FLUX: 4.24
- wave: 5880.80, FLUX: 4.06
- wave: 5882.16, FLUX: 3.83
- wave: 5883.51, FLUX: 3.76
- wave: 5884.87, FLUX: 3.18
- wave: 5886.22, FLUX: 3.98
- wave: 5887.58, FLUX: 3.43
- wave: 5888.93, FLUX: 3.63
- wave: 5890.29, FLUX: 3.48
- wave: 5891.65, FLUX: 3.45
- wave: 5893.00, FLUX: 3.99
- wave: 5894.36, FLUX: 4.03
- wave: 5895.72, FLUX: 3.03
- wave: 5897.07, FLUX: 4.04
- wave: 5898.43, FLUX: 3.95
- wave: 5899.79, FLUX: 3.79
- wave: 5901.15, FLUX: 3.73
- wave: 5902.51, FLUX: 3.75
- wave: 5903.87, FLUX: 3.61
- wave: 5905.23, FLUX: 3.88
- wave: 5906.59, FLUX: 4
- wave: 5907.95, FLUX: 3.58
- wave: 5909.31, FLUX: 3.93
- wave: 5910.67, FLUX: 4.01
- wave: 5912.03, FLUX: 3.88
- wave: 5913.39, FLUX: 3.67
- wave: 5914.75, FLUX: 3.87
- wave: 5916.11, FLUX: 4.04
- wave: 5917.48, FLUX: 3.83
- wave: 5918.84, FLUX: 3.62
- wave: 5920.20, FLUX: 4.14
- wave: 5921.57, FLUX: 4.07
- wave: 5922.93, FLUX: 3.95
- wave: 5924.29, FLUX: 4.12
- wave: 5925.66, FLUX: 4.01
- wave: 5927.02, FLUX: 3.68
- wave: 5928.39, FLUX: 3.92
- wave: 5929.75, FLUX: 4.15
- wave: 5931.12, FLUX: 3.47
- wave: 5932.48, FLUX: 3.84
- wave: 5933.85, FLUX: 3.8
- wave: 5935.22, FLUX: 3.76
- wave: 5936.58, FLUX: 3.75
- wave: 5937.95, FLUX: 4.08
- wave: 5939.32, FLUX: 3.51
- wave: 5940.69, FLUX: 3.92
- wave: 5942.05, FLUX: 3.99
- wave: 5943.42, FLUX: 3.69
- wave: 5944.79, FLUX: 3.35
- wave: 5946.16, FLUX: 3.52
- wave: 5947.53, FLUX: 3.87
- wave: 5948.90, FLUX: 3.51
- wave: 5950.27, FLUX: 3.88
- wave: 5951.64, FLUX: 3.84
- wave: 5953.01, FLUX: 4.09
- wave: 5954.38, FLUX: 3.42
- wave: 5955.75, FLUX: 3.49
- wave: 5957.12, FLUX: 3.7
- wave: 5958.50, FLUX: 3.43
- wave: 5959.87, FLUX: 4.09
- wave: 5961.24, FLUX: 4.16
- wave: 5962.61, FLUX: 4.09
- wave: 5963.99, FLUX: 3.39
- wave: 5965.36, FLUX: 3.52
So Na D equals 1.6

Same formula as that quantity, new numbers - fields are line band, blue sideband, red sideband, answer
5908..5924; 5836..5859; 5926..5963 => -0.47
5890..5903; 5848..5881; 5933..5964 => 0.54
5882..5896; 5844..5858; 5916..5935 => 0.84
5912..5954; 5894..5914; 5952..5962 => -0.53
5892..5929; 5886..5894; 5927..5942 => -1.20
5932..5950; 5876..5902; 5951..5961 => 0.01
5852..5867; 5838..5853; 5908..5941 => -1.16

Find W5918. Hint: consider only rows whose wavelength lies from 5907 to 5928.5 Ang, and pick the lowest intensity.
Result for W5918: 3.58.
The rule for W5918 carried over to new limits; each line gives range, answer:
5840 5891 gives 3.18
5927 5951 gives 3.35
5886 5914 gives 3.03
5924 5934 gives 3.47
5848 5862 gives 3.7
